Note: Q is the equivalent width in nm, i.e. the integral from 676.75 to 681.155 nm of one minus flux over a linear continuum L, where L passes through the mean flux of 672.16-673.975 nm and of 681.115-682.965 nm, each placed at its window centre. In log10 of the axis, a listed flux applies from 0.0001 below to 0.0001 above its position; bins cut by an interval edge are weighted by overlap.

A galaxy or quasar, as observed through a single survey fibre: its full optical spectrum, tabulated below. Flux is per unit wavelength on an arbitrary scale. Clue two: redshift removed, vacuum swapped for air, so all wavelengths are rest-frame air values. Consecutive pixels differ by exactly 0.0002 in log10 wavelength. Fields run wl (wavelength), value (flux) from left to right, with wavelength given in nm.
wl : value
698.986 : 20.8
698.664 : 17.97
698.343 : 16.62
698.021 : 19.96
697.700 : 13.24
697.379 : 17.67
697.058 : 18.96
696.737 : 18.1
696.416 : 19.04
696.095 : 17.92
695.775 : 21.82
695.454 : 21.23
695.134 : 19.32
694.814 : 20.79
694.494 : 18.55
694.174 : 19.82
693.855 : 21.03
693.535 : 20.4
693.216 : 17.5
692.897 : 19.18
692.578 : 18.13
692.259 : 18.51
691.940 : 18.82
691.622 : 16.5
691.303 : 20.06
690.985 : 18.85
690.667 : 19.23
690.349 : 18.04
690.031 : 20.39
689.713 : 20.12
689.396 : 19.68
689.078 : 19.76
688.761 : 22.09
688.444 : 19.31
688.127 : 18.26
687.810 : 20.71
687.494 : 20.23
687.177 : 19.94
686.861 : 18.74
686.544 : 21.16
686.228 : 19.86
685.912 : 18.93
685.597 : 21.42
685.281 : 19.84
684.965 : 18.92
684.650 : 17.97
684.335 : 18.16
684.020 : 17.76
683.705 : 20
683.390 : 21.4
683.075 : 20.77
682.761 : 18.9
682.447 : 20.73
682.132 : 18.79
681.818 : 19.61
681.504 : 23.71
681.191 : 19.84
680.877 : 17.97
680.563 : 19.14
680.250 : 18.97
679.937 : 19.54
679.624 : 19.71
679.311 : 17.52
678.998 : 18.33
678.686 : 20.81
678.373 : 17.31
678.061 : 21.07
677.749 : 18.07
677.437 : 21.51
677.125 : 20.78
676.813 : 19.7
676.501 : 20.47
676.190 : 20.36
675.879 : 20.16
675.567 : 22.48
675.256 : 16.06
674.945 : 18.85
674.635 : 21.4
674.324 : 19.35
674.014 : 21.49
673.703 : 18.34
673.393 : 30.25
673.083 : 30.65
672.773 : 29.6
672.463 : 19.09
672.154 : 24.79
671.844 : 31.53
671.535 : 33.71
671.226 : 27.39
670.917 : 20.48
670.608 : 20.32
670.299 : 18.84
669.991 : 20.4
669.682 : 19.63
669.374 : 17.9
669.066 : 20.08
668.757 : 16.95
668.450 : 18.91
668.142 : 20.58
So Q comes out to 0.54 nm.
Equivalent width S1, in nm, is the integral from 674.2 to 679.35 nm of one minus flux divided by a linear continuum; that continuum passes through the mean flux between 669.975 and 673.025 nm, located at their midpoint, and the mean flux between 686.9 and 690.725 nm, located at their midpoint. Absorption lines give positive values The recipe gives 0.81 nm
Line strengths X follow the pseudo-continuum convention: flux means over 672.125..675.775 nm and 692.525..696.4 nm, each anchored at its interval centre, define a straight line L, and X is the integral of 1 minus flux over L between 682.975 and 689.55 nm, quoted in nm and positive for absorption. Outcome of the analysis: 0.339 nm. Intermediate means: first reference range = 22.6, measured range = 19.7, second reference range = 19.7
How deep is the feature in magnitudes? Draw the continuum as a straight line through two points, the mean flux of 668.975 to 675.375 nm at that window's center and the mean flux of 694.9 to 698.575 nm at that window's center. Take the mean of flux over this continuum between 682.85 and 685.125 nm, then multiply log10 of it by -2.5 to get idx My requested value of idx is 0.08 mag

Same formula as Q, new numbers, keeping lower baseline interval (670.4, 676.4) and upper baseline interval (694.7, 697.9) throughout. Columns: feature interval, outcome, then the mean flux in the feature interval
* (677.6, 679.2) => 0.24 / 19.1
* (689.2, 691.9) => 0.12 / 19.1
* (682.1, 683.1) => 0.08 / 19.8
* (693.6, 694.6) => -0.04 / 19.9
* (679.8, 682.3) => 0.25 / 19.7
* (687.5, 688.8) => 0.03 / 19.9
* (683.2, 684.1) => 0.06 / 19.9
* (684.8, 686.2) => 0.08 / 19.8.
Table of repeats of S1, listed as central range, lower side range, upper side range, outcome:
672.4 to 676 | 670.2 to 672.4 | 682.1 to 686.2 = 0.23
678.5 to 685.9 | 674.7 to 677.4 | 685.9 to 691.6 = 0.11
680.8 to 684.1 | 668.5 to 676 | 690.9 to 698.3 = 0.12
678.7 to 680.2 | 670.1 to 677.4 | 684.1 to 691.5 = 0.18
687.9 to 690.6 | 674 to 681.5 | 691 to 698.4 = -0.08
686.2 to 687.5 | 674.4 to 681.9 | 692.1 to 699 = -0.04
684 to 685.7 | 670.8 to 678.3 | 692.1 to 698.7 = 0.15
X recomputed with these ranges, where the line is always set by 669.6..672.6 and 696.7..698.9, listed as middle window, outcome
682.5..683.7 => 0.04 nm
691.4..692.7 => 0.06 nm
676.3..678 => 0.17 nm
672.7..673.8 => -0.20 nm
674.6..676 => 0.19 nm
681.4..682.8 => 0.06 nm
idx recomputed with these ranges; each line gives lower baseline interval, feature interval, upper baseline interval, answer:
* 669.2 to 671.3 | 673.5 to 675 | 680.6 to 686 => 0.00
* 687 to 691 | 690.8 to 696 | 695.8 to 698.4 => -0.04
